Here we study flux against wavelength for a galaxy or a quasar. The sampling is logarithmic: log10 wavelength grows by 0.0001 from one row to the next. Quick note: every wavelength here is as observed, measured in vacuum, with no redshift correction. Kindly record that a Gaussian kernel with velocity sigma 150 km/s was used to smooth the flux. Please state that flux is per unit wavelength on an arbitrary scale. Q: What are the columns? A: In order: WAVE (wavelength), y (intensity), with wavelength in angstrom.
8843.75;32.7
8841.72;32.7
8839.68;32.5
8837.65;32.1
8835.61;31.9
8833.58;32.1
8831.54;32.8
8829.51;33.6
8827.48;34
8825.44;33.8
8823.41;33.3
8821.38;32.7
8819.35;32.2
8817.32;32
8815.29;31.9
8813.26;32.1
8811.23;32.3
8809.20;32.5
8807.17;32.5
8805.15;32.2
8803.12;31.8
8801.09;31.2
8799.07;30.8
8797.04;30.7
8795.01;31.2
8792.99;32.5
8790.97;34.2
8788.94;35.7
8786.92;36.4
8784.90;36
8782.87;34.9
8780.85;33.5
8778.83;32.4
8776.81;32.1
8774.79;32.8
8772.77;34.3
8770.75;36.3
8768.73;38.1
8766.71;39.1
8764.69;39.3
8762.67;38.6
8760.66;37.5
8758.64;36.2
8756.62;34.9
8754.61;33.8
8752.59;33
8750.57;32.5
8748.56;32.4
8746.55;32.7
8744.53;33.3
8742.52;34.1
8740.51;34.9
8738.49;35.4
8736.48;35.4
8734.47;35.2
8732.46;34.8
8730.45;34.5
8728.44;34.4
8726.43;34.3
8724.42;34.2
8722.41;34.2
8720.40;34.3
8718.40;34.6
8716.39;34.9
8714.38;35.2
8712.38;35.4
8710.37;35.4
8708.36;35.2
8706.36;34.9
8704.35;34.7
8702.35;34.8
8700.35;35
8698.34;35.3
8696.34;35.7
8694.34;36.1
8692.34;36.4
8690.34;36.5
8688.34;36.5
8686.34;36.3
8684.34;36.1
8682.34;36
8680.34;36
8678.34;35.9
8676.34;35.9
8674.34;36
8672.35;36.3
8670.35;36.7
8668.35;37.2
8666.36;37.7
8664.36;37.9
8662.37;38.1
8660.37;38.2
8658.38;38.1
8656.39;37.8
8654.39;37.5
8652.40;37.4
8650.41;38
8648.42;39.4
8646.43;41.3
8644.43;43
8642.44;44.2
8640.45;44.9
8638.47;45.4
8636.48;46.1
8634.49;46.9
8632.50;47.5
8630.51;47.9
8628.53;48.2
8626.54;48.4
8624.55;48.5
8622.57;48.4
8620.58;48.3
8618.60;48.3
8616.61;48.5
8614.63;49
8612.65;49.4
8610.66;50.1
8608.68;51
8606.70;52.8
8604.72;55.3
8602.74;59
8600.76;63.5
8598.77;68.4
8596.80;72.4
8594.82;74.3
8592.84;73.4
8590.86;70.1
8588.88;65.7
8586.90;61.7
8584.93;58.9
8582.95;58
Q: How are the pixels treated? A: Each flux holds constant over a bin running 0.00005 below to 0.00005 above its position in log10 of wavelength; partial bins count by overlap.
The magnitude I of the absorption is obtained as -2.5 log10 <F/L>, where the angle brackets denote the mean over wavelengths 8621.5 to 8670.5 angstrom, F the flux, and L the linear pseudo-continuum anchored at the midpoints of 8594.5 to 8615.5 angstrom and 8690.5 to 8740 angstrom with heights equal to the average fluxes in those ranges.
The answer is 0.18 mag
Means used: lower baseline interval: 58.2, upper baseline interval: 35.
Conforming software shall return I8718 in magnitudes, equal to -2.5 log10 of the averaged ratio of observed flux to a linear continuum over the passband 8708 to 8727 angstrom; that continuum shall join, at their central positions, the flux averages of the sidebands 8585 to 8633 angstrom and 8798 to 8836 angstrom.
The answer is 0.25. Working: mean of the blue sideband 56.4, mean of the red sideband 32.4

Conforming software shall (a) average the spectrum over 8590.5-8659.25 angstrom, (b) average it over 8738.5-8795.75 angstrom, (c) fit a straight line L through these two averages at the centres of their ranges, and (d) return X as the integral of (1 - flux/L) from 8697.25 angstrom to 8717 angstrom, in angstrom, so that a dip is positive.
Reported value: 3.0 angstrom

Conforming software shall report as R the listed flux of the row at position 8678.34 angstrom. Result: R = 35.9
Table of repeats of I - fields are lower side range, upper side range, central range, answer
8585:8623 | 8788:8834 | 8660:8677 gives 0.33 mag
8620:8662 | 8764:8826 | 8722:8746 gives 0.09 mag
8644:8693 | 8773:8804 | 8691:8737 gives 0.02 mag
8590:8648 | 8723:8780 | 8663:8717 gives 0.20 mag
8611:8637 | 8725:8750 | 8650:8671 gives 0.16 mag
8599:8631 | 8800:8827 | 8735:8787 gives 0.07 mag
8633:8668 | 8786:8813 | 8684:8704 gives 0.07 mag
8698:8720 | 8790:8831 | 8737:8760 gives 0.00 mag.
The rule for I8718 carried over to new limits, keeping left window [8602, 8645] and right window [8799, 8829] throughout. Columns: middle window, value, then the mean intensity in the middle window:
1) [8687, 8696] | 0.18 mag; 36.3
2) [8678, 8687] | 0.21 mag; 36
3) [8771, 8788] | 0.04 mag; 34.2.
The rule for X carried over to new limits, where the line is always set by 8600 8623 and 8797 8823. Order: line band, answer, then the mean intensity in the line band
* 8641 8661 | 3.5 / 39.6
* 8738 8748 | 1.2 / 33.9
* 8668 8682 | 2.9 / 36.2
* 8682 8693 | 2.0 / 36.3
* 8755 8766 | -0.1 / 37.2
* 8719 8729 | 1.6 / 34.3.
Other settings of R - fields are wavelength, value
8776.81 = 32.1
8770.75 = 36.3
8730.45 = 34.5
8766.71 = 39.1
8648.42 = 39.4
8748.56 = 32.4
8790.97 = 34.2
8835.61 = 31.9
